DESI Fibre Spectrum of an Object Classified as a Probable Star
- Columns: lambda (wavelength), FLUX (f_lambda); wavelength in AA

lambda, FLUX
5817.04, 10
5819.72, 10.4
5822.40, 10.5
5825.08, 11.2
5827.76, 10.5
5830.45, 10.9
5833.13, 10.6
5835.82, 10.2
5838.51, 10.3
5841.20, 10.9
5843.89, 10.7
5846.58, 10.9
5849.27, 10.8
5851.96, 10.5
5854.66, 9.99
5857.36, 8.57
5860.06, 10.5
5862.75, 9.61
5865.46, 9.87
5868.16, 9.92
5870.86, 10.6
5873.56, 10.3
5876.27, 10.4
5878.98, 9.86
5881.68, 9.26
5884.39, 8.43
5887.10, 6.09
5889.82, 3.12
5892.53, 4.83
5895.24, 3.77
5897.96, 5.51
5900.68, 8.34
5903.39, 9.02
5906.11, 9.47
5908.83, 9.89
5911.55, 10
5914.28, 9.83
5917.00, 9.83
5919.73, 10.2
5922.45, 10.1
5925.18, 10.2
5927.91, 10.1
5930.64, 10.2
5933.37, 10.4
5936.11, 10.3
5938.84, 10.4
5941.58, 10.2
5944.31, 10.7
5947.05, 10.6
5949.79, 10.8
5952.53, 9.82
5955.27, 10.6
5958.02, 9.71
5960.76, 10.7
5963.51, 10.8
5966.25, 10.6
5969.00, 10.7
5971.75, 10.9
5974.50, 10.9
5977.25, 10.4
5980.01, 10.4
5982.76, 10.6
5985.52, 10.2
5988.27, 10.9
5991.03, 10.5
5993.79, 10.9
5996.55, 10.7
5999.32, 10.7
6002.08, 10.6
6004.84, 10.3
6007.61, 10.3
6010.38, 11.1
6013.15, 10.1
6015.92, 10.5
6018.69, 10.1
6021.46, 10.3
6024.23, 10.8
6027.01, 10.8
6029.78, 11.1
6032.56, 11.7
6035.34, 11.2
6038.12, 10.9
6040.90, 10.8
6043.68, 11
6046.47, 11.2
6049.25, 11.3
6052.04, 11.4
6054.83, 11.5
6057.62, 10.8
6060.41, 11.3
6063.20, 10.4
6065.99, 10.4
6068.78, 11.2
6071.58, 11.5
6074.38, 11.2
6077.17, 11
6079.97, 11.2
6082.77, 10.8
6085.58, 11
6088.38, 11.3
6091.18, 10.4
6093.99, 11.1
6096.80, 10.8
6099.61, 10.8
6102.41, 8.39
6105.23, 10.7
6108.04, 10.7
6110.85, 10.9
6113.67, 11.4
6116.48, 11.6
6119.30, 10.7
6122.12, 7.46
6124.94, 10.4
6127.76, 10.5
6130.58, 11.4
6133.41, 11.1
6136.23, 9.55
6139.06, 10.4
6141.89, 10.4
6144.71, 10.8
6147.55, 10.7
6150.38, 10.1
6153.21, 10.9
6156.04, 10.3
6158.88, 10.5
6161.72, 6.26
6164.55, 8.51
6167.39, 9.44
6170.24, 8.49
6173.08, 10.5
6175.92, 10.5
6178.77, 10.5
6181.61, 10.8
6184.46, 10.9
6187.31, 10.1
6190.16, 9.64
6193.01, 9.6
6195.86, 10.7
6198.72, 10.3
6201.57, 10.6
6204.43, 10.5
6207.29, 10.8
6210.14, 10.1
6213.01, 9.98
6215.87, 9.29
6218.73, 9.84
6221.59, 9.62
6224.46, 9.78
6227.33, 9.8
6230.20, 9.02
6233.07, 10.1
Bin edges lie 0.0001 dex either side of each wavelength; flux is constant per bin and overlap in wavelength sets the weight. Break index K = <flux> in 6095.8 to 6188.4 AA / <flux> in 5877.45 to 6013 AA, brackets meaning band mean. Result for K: 1.1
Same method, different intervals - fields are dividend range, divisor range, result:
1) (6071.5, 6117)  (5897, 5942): 1.12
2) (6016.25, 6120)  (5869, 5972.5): 1.16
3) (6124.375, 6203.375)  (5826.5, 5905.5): 1.11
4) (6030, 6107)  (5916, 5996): 1.05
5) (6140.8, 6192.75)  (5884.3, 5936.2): 1.18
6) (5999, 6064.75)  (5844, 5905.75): 1.25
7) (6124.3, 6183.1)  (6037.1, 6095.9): 0.91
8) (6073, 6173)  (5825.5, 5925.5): 1.11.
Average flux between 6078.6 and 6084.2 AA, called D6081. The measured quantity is 11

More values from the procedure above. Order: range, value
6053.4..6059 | 11.1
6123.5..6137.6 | 10.6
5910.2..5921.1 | 9.96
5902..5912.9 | 9.6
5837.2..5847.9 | 10.7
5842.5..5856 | 10.6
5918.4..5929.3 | 10.2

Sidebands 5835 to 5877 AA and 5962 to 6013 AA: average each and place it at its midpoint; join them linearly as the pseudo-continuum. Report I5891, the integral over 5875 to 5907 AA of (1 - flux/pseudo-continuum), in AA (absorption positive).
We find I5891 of 9.42 AA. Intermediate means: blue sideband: 10.3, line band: 7.3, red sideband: 10.6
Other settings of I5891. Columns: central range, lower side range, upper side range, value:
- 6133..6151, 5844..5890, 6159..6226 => -1.1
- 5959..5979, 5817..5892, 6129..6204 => -1.6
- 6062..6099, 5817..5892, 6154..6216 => -4.0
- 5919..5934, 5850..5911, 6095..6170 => -2.2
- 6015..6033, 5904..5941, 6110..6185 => -1.1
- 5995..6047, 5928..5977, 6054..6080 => 0.3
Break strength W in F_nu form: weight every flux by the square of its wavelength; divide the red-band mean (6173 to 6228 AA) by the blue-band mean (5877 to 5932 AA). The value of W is 1.33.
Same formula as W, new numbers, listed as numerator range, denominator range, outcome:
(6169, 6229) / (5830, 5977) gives 1.15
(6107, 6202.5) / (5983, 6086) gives 0.98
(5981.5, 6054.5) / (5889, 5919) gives 1.45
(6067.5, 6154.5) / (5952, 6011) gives 1.05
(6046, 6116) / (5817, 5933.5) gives 1.24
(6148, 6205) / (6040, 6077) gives 0.93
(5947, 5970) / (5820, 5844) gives 1.03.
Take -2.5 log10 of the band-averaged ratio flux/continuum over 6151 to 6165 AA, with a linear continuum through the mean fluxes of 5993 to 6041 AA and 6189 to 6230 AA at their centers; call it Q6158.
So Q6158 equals 0.09 mag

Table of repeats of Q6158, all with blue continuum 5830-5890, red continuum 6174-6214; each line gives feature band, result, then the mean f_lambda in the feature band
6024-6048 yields -0.10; 11.1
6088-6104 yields -0.02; 10.4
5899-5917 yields 0.05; 9.39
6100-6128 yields -0.01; 10.3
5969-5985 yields -0.07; 10.6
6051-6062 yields -0.11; 11.2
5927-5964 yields -0.05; 10.4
